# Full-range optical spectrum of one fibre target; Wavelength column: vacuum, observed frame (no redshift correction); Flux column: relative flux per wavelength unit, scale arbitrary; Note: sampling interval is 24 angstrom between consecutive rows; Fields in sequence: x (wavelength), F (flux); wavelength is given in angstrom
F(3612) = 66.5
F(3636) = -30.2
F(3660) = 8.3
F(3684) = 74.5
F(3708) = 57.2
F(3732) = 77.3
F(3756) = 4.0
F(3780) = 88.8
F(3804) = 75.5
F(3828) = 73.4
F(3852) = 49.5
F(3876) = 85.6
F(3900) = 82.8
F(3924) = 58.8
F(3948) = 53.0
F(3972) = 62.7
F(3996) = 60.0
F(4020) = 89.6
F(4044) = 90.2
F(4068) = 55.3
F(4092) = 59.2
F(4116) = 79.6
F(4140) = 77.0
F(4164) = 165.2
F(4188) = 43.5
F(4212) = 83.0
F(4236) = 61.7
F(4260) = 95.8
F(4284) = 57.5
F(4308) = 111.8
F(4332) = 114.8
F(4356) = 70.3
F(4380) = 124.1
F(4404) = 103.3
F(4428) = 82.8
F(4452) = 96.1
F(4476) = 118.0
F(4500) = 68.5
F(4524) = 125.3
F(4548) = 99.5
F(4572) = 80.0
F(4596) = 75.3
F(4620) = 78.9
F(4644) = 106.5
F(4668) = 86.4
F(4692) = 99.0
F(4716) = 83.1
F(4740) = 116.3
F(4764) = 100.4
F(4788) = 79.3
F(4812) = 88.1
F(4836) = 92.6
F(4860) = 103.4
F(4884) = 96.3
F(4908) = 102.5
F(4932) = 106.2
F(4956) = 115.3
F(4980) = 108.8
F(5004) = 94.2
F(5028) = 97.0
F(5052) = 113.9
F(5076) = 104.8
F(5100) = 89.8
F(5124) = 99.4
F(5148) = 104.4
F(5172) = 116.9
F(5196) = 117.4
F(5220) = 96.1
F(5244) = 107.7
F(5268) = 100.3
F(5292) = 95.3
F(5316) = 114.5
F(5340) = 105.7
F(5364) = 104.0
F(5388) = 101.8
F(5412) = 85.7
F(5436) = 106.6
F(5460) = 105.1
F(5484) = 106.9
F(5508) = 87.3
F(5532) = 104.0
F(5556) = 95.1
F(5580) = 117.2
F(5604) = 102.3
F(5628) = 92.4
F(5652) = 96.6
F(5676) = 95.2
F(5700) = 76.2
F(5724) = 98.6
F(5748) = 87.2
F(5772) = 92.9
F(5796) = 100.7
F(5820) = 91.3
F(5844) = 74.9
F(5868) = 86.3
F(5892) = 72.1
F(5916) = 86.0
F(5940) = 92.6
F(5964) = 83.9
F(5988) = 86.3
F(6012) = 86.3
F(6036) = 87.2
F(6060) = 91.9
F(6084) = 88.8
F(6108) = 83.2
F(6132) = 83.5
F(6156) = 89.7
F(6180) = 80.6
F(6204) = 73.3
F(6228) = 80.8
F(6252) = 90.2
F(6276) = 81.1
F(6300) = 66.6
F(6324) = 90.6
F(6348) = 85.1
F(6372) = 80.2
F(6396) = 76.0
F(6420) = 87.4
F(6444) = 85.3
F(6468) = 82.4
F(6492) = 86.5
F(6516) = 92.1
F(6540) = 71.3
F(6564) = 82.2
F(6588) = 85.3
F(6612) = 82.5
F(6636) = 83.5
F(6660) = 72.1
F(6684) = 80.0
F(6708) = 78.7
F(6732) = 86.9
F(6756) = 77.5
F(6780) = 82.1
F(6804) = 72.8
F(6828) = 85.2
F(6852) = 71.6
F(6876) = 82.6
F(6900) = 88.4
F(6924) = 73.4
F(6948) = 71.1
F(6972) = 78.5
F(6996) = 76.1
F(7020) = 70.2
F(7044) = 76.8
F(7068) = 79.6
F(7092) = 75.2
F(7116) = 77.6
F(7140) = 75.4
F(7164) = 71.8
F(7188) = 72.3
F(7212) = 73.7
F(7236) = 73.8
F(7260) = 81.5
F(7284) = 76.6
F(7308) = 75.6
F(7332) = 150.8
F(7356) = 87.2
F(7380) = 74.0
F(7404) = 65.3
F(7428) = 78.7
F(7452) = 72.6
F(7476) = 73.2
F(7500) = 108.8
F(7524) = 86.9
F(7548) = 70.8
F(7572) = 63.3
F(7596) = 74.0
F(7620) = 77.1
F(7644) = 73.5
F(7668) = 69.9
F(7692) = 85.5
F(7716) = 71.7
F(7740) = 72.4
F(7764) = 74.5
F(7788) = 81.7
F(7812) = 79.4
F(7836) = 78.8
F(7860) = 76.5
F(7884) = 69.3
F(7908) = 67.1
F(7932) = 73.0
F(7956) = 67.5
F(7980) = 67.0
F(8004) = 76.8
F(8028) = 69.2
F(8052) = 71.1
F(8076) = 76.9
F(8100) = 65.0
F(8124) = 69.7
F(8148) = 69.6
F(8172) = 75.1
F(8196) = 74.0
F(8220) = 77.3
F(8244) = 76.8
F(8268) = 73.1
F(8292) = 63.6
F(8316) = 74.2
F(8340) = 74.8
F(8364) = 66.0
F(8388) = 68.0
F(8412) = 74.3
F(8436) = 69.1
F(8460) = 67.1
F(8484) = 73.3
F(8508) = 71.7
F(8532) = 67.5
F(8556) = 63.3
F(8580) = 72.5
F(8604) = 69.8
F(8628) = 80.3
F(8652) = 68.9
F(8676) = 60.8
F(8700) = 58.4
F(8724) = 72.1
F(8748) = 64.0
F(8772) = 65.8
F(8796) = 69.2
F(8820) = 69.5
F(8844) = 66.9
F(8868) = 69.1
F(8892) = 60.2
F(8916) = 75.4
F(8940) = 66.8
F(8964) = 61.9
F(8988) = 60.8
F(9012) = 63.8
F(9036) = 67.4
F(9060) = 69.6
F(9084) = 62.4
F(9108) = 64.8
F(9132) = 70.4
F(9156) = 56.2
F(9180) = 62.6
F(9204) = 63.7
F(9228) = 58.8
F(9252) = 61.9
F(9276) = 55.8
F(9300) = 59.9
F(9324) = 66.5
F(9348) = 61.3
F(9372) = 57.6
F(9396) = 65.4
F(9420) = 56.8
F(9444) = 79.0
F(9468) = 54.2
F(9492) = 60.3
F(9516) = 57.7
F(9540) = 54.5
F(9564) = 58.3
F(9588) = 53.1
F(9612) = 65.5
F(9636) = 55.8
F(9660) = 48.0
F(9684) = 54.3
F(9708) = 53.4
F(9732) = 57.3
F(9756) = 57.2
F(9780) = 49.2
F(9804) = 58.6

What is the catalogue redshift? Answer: 0.116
